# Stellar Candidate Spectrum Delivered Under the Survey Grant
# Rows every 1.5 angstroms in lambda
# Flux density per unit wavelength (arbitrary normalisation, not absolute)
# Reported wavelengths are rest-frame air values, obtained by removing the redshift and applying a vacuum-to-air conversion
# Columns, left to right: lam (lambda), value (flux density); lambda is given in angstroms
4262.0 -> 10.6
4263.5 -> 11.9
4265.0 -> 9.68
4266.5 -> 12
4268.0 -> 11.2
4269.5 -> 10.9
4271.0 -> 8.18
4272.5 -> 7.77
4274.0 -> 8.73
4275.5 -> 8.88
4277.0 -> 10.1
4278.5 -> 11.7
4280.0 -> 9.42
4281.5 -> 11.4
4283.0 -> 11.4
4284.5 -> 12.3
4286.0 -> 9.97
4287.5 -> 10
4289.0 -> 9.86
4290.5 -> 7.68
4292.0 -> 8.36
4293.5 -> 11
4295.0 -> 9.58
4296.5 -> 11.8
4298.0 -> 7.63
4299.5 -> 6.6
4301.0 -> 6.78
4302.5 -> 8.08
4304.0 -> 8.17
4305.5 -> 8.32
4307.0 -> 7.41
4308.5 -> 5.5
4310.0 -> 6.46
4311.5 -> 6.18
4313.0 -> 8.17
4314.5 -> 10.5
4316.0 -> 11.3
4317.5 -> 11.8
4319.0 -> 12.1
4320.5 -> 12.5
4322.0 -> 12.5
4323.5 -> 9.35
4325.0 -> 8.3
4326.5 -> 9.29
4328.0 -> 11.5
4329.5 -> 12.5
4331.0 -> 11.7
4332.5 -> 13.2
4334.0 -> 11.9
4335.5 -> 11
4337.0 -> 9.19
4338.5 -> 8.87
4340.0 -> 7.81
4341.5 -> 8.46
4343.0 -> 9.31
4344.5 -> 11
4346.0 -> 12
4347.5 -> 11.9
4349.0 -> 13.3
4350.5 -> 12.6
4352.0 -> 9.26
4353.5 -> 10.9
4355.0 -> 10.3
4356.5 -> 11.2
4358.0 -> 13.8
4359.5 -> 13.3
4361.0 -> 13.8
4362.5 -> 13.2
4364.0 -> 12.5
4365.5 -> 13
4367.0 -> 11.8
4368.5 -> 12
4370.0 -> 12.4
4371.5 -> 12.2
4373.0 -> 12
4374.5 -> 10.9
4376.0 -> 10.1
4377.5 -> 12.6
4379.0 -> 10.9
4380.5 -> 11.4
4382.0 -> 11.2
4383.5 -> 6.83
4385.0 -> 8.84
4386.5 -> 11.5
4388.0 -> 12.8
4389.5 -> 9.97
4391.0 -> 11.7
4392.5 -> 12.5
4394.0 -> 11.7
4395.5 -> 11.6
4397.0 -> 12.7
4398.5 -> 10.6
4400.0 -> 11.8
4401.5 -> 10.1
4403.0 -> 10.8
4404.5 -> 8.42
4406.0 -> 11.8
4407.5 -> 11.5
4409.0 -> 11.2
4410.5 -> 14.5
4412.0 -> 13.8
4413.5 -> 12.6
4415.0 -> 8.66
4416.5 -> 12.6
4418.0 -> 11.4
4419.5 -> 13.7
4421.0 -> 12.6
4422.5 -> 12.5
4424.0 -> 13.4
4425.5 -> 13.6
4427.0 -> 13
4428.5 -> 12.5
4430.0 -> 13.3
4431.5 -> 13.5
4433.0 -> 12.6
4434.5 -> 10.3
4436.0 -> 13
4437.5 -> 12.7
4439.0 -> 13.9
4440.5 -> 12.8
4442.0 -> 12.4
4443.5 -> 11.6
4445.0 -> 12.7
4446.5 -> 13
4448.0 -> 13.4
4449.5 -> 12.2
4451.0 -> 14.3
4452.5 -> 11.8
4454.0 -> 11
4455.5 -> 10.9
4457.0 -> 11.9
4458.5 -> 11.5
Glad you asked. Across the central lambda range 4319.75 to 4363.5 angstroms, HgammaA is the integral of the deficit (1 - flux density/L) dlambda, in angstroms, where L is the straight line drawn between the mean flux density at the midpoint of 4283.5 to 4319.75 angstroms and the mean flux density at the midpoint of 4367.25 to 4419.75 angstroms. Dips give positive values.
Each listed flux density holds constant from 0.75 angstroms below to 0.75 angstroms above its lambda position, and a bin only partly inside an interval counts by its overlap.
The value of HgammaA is -4.9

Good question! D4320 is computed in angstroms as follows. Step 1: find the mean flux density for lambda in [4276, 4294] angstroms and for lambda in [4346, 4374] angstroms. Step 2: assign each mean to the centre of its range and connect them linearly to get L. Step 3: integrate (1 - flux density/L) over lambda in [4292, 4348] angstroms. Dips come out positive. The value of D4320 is 7.4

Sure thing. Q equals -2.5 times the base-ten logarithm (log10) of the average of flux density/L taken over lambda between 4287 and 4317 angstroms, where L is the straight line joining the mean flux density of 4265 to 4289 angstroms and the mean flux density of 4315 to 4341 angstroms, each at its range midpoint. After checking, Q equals 0.23 mag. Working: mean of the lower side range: 10.2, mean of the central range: 8.48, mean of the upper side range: 10.8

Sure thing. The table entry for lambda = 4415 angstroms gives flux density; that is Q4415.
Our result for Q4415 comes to 8.66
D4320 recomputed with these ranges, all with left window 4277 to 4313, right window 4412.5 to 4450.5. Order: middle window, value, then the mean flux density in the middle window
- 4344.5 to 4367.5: -3.44 angstroms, 12.2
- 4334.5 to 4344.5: 0.80 angstroms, 9.32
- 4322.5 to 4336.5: -1.55 angstroms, 11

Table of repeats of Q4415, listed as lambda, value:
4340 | 7.81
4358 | 13.8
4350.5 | 12.6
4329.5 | 12.5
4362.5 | 13.2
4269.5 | 10.9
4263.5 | 11.9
